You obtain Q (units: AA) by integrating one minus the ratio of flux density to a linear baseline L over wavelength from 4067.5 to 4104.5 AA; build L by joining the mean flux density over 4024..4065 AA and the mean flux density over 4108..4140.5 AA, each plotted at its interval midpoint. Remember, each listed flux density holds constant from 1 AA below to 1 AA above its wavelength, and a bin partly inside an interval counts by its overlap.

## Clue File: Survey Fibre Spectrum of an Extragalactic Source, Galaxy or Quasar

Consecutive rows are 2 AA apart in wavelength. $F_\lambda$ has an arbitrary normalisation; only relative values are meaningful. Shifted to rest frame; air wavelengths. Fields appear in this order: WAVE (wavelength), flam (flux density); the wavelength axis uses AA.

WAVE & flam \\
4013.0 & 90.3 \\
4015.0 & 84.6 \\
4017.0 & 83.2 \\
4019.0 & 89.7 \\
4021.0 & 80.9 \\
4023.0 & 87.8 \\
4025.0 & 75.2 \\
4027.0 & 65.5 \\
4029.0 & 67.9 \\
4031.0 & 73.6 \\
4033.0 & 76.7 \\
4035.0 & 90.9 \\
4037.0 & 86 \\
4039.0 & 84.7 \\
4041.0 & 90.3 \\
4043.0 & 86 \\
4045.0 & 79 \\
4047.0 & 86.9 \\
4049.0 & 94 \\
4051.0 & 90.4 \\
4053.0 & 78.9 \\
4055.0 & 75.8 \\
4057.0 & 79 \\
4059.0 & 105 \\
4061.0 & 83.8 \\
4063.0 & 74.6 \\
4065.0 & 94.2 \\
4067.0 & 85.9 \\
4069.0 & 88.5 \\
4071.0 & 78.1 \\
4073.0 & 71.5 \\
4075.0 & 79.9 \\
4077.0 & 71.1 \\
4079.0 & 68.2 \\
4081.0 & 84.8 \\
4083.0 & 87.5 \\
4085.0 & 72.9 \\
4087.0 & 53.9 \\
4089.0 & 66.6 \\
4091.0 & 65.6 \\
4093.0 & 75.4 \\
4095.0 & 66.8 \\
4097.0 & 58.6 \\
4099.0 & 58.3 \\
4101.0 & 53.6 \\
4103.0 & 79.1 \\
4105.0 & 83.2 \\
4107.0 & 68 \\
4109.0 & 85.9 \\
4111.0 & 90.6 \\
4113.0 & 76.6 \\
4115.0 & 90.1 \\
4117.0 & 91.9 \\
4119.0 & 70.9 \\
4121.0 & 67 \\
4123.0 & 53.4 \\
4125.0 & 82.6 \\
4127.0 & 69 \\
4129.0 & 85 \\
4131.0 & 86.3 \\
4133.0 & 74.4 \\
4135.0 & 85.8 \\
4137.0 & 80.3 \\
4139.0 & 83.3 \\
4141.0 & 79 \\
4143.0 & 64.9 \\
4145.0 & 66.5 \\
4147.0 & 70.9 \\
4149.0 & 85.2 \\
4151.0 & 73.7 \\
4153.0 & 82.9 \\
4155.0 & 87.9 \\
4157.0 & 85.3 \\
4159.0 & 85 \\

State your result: 4.3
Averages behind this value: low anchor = 82.5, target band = 71.5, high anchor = 79.6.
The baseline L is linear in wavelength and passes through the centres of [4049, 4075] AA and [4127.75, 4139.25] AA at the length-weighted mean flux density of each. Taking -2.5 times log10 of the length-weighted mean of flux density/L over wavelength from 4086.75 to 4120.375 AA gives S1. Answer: 0.14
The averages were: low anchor 84.1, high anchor 82.2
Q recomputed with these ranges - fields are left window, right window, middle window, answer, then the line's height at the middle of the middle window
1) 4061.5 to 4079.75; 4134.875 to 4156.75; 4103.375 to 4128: 0.4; 78.7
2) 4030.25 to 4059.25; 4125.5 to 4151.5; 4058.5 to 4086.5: 0.6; 82.6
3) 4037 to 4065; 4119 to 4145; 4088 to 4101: 2.6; 80.1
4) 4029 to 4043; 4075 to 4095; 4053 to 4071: -1.9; 77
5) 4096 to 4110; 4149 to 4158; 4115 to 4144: -0.3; 76.5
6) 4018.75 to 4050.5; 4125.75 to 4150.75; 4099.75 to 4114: 0.4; 78.9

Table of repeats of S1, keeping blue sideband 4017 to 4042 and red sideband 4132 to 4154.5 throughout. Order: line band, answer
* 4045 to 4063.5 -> -0.069 mag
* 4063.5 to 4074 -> -0.048 mag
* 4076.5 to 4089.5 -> 0.097 mag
